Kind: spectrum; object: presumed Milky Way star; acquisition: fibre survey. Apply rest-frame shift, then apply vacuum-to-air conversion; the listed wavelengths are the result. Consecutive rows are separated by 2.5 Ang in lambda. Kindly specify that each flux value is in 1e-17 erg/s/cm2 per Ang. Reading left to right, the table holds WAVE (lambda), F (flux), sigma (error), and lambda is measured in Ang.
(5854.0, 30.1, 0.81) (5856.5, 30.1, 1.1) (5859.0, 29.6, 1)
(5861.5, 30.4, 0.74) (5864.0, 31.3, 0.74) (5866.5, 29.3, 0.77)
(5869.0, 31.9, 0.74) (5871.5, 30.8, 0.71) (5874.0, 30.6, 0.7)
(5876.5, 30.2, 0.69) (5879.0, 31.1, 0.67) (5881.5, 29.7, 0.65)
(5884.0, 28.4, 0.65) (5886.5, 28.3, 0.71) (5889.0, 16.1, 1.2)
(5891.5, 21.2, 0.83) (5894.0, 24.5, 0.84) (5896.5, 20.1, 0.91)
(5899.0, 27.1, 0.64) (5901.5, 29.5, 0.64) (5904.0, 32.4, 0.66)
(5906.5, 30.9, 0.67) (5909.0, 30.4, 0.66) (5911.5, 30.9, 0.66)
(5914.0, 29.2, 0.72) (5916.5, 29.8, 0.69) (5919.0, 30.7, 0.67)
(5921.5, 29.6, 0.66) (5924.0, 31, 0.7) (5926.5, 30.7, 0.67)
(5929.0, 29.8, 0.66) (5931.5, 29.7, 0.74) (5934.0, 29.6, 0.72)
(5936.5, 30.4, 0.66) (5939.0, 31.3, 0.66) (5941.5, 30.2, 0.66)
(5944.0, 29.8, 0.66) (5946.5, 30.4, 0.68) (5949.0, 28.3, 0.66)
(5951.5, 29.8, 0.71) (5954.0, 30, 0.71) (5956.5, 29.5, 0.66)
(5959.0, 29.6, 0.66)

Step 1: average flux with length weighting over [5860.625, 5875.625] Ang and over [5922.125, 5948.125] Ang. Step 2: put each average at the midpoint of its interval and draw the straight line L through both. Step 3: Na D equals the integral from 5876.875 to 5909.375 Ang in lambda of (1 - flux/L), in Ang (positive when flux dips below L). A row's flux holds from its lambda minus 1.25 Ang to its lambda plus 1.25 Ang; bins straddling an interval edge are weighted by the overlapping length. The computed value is 3.9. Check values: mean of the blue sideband 30.7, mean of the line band 26.9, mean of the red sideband 30.2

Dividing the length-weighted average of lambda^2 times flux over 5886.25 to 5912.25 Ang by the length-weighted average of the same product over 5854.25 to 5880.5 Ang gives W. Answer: 0.9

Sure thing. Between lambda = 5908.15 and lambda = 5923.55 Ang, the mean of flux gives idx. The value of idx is 30.1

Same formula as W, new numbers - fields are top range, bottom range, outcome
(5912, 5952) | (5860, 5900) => 1.11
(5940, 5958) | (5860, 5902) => 1.10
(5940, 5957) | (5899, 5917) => 1.00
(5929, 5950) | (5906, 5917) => 1.00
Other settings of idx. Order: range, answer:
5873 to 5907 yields 27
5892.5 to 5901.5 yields 24.6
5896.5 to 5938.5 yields 29.8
